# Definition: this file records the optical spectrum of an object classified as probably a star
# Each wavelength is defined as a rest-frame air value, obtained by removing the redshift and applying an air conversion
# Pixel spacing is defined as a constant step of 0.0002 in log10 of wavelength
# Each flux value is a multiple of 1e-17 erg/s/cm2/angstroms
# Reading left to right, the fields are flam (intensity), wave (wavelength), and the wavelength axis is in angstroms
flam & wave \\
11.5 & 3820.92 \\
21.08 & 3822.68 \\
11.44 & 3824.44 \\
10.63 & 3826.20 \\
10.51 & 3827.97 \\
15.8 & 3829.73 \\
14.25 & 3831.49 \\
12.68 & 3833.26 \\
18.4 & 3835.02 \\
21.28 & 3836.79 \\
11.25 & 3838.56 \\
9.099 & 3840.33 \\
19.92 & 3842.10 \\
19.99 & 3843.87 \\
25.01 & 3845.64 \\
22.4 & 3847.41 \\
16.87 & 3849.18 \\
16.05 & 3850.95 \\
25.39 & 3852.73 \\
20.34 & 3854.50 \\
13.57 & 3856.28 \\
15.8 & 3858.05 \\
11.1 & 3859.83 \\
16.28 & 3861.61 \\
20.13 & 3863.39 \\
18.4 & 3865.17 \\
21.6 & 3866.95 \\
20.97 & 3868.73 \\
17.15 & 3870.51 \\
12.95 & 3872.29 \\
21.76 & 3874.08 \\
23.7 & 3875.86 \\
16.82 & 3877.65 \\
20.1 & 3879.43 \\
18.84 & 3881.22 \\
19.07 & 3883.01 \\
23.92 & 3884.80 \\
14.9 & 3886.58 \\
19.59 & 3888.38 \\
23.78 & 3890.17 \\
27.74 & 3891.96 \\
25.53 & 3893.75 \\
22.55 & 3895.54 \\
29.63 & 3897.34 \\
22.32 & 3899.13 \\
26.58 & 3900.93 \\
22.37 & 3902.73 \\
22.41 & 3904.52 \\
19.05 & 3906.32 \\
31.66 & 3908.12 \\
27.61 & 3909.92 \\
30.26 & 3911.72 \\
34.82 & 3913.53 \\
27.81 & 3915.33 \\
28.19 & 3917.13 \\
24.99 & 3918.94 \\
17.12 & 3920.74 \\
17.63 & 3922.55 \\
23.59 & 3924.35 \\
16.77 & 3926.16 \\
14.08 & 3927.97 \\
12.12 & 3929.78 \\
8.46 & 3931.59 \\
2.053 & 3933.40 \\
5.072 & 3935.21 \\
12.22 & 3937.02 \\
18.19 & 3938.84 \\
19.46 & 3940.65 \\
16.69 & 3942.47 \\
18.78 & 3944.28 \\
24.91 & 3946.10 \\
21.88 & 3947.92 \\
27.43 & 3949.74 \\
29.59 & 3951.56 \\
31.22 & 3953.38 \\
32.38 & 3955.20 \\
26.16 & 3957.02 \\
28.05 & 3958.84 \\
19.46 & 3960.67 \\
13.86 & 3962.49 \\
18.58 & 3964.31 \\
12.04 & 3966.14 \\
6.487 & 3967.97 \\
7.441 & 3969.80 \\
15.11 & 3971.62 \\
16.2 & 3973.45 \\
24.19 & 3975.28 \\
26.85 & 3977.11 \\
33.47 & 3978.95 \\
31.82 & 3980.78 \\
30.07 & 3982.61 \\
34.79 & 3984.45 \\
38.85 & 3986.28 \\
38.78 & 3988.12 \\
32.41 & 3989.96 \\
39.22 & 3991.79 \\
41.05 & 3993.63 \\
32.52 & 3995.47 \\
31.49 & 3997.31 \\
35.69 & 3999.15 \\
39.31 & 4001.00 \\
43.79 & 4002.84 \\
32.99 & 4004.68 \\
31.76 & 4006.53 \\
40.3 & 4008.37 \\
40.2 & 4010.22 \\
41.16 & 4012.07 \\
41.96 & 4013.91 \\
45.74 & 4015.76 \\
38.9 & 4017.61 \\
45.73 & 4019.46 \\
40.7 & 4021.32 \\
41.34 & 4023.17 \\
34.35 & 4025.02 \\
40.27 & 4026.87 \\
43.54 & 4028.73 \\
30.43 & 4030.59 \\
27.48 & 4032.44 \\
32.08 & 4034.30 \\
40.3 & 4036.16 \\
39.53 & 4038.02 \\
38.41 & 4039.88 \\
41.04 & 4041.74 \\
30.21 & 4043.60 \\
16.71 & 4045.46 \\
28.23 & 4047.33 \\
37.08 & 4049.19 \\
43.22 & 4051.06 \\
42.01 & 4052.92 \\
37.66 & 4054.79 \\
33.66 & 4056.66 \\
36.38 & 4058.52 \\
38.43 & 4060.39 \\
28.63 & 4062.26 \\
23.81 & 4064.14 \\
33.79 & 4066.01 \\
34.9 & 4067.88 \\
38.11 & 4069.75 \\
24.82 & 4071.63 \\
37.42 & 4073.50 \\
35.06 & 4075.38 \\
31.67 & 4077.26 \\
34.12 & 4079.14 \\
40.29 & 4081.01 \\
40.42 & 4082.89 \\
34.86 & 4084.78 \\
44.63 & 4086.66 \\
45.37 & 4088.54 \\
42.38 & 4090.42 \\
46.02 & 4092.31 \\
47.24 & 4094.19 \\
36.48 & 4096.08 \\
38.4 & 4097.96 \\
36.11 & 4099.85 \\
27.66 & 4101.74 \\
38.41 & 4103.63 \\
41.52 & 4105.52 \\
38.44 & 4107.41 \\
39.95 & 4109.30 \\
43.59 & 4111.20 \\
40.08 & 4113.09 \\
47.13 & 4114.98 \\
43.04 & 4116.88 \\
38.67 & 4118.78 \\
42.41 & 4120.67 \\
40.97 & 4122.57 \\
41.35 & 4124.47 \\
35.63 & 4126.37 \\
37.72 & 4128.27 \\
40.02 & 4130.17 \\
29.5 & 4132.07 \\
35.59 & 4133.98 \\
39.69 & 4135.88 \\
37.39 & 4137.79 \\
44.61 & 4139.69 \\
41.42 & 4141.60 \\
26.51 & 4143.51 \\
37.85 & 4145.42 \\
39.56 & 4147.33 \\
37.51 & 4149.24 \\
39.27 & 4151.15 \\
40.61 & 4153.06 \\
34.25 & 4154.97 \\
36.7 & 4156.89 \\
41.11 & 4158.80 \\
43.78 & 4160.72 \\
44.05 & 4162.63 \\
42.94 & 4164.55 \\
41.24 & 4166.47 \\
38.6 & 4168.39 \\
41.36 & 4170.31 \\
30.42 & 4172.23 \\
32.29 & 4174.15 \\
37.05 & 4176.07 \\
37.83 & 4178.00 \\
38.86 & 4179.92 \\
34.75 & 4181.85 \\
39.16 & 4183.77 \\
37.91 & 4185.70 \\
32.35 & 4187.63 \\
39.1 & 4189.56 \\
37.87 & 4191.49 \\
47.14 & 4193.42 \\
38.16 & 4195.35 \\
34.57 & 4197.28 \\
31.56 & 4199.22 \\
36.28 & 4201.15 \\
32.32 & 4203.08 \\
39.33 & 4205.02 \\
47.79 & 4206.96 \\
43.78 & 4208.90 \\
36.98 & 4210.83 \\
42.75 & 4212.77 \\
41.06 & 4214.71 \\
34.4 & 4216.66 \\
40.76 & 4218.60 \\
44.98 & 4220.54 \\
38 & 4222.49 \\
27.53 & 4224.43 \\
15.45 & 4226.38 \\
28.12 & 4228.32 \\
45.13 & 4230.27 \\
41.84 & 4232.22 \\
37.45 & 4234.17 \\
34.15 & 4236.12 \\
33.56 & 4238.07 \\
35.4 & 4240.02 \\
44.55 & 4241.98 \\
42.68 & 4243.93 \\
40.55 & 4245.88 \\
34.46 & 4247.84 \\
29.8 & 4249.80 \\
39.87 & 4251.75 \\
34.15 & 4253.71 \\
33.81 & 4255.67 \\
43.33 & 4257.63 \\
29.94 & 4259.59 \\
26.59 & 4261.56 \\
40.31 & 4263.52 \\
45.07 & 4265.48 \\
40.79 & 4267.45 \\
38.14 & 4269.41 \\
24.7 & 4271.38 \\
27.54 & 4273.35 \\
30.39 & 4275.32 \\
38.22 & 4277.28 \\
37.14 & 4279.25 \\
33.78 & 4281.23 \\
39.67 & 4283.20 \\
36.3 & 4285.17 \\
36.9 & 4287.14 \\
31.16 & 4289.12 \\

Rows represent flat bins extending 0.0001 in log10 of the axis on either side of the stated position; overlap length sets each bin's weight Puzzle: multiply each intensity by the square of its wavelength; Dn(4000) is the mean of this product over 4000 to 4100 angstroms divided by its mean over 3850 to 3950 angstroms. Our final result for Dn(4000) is 1.99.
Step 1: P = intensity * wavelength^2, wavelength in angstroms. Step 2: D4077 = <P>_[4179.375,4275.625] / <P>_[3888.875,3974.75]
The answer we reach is 2.04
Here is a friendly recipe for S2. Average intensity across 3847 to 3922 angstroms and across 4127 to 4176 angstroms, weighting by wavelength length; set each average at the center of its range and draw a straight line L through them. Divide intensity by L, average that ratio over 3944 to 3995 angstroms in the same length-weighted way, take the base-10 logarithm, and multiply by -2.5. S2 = 0.05 mag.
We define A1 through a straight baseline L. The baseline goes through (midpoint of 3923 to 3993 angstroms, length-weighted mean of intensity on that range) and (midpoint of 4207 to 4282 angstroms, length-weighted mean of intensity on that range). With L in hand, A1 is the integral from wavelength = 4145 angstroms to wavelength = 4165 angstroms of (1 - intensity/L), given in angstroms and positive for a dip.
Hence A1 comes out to -5.0 angstroms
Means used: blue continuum 21.9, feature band 39.8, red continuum 36.4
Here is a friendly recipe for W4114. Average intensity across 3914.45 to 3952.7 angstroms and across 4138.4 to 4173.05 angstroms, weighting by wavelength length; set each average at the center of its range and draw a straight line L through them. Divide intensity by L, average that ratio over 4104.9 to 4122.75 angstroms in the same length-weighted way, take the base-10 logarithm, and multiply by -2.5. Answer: -0.18 mag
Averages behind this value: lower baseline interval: 18.5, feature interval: 41.6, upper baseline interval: 39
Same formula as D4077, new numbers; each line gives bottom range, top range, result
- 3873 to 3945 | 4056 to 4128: 2.02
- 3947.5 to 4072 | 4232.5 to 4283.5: 1.25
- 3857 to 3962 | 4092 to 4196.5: 2.07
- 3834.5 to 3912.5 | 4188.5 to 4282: 2.13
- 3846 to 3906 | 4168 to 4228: 2.13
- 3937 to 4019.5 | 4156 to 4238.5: 1.45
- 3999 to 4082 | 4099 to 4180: 1.12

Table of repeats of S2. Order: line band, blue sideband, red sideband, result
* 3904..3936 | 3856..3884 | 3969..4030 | 0.193 mag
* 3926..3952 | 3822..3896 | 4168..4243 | 0.365 mag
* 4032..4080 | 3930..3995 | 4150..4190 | -0.147 mag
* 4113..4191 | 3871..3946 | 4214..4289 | -0.223 mag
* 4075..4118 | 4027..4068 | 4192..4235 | -0.125 mag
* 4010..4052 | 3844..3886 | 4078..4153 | -0.154 mag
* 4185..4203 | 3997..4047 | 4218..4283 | -0.026 mag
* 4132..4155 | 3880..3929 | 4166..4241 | -0.099 mag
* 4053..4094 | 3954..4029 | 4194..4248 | -0.085 mag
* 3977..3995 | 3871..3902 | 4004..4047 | -0.074 mag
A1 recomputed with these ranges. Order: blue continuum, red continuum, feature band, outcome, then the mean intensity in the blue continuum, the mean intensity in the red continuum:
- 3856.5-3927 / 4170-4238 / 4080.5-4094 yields -4.73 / 21.9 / 37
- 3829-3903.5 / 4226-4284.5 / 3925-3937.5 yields 6.67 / 19.4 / 35.8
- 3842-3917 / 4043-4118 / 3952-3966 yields 1.98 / 21.7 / 37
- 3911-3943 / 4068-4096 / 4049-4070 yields 0.02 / 18.2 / 38.6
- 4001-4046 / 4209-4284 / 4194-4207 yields -0.06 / 37.7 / 36.2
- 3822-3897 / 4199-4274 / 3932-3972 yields 7.79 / 18.4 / 36.6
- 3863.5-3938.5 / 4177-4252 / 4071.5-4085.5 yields -2.47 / 20.6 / 37.4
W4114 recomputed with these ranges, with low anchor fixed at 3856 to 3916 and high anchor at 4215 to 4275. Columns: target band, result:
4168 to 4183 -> -0.10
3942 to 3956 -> -0.05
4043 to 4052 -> -0.11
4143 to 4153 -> -0.16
